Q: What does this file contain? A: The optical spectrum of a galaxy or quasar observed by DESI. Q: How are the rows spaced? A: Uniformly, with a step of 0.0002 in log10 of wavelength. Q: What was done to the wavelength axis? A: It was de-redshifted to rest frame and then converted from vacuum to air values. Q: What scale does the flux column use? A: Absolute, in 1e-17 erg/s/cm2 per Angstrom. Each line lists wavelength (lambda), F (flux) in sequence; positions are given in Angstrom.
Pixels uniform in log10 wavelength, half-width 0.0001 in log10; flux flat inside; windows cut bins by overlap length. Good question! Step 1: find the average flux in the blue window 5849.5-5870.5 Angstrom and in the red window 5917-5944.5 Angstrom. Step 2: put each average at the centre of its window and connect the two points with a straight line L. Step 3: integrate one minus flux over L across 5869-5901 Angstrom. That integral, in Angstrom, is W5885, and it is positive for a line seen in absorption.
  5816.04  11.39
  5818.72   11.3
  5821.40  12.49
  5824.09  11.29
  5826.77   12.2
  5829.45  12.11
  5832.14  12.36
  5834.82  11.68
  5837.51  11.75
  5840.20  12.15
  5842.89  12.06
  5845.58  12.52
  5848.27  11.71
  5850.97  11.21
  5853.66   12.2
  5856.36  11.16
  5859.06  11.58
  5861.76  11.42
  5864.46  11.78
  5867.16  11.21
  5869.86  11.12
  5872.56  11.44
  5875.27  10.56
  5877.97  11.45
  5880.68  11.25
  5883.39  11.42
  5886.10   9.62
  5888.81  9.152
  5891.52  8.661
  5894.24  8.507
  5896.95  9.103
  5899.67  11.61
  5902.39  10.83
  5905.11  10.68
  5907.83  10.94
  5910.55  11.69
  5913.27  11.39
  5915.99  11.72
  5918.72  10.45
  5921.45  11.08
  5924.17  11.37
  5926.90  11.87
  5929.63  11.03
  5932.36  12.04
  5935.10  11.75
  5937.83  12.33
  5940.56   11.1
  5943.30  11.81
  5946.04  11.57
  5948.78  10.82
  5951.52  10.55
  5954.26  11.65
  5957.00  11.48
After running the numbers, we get 3.2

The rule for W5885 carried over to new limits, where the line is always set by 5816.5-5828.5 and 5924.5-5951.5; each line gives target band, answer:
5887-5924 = 3.6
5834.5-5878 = 0.5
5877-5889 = 1.0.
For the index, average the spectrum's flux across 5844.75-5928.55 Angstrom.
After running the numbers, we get 11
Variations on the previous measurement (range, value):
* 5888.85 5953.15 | 11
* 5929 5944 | 11.7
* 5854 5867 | 11.5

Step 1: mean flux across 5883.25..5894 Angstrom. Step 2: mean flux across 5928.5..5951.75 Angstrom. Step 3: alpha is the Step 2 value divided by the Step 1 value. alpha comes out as 1.22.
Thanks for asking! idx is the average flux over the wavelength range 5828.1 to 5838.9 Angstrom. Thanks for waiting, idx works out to 12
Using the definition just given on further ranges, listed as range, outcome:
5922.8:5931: 11.4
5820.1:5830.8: 12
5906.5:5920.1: 11.2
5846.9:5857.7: 11.6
